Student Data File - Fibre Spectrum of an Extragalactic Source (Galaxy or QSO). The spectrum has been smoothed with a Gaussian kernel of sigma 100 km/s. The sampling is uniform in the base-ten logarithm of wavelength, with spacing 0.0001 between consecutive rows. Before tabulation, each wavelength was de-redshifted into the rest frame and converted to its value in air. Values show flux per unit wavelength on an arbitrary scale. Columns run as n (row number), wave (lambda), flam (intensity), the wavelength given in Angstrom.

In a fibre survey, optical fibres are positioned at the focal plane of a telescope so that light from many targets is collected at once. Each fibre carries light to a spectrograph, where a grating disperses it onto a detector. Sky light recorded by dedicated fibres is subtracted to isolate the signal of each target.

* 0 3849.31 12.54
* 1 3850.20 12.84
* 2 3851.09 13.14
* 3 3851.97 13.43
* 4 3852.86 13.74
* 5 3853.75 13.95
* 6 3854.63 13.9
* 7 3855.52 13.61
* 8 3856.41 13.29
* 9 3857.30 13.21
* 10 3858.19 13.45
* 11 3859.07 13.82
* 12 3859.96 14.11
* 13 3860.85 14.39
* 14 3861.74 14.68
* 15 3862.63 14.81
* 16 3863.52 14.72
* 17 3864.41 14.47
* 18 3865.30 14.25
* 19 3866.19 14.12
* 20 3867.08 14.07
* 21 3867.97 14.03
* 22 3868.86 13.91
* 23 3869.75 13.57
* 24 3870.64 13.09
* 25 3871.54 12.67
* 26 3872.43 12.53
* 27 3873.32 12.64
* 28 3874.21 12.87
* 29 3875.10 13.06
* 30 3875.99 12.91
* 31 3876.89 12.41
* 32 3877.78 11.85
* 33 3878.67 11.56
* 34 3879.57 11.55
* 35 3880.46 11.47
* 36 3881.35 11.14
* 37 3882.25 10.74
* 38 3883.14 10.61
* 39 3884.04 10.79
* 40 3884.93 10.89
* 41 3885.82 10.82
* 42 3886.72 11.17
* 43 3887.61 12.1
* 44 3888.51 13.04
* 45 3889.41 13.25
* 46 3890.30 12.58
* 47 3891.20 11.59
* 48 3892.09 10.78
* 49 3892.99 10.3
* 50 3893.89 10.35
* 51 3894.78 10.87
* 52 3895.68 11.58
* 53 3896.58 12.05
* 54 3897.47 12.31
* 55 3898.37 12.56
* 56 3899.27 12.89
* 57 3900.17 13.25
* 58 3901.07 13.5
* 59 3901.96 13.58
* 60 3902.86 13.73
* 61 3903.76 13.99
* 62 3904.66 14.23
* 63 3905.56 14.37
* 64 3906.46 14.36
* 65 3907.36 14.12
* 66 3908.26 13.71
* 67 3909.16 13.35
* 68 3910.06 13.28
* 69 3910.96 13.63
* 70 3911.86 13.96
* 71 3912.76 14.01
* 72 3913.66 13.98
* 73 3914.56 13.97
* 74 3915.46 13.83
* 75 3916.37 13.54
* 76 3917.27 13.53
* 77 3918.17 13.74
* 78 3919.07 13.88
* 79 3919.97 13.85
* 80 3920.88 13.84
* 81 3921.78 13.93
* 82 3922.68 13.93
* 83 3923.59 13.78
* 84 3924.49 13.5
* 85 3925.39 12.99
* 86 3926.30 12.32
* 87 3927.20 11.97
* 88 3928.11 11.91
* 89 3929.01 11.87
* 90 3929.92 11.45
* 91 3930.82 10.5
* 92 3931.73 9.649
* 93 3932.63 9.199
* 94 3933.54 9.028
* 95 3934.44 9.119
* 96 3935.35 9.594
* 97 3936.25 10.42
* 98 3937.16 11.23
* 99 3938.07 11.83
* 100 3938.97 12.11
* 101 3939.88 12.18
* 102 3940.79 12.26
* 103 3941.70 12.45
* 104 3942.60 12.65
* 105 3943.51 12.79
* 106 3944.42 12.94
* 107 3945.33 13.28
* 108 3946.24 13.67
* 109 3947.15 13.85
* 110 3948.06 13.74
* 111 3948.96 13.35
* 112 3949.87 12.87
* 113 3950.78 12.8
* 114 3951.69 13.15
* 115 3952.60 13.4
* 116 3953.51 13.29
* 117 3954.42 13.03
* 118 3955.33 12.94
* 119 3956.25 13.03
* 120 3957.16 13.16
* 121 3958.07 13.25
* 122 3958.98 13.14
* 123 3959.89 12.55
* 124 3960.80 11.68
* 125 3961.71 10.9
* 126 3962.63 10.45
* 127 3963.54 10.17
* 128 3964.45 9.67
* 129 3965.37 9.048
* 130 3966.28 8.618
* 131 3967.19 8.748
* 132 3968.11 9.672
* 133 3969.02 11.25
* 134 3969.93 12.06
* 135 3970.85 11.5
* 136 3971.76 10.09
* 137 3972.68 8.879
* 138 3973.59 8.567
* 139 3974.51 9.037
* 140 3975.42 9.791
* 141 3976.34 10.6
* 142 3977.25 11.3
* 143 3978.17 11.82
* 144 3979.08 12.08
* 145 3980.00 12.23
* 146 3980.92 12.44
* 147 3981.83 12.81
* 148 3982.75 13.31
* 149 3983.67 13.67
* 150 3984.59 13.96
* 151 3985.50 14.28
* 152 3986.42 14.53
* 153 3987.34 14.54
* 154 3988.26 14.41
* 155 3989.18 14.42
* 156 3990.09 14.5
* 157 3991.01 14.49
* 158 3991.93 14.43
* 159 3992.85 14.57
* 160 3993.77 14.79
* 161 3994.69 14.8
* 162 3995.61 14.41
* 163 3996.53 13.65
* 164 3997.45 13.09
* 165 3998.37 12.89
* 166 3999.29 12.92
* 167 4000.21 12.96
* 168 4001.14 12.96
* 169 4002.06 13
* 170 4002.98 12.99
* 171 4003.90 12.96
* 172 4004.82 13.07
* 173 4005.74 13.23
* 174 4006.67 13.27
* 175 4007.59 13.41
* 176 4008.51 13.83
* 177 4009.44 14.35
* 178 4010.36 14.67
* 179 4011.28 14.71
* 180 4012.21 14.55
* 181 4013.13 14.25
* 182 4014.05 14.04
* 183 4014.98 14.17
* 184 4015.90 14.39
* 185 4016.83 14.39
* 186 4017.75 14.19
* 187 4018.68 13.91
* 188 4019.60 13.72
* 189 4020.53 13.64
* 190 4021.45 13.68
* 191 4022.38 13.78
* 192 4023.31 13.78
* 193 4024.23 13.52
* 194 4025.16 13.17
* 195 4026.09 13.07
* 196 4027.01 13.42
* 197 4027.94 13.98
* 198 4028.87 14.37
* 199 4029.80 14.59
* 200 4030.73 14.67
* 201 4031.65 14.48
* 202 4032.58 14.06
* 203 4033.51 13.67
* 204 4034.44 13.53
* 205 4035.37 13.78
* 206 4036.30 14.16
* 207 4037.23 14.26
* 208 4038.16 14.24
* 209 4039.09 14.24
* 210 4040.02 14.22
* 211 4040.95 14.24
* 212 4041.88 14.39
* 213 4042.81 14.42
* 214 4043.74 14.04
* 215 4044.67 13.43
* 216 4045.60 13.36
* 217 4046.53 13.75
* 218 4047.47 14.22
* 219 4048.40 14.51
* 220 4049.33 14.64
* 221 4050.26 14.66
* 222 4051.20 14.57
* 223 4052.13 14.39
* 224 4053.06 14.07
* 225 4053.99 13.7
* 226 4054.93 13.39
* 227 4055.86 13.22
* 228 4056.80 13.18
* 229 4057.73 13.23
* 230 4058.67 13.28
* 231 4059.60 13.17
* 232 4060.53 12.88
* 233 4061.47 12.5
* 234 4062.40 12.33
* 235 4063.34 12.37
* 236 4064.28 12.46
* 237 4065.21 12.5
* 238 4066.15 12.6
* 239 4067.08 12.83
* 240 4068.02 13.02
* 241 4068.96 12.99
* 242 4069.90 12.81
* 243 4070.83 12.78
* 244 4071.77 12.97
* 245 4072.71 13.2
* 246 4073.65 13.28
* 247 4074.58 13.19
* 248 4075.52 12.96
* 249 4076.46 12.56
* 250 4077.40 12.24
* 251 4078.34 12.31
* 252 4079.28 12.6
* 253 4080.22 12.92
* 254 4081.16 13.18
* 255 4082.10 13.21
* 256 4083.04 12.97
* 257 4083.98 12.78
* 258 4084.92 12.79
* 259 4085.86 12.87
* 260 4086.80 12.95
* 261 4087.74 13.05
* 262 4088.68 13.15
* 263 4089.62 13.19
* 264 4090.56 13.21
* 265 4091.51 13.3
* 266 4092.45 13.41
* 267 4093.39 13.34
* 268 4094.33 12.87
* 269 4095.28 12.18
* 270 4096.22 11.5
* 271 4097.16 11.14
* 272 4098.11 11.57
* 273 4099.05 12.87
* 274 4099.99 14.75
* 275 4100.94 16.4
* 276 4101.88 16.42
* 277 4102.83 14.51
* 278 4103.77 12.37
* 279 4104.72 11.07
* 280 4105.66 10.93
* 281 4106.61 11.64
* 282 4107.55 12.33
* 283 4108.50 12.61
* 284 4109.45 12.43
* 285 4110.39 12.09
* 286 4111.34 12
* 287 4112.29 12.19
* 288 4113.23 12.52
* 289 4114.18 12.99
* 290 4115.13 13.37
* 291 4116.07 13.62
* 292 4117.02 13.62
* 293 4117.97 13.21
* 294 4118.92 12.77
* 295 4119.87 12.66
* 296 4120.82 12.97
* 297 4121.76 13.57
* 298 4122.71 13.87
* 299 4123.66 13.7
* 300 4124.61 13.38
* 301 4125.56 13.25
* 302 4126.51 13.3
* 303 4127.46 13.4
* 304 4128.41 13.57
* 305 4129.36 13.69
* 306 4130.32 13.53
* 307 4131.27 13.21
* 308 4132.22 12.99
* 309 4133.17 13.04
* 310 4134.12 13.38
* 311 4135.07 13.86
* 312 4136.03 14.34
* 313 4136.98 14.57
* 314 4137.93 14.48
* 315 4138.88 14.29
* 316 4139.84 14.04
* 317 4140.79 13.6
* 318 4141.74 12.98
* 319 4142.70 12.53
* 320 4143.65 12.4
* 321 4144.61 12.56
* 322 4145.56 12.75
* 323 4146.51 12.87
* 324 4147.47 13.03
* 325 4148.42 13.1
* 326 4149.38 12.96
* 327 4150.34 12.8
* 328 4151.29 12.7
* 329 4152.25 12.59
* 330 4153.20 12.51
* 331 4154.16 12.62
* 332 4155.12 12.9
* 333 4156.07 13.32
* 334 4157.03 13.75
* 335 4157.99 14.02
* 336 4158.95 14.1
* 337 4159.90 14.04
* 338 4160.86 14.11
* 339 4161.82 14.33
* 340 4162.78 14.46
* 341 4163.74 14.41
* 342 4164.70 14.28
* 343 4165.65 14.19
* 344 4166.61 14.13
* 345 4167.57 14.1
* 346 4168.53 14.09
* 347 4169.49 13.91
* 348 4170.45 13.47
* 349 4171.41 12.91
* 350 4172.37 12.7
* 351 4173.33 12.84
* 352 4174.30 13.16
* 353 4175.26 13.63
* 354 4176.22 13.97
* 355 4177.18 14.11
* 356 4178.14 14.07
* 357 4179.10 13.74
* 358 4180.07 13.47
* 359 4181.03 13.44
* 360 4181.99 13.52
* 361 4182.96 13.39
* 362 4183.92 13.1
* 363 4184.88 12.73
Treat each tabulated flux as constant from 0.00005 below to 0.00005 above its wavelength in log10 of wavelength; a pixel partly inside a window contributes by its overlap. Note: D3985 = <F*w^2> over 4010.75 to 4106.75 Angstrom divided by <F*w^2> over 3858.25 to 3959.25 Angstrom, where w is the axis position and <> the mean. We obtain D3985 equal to 1.1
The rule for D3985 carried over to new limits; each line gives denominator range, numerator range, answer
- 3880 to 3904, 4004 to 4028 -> 1.24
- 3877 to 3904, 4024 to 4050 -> 1.27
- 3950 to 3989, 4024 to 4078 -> 1.19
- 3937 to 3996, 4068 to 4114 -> 1.10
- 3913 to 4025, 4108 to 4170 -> 1.15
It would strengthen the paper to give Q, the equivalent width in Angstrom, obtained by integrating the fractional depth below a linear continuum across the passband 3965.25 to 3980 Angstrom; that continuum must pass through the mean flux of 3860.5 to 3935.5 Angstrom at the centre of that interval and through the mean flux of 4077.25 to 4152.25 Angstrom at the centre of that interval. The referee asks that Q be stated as 2.9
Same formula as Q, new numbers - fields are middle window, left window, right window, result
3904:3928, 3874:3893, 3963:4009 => -3.5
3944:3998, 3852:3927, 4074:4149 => 2.6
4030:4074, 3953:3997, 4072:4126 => -3.2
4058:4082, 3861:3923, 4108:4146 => 0.6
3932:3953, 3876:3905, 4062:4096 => 0.3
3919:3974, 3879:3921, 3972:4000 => 4.1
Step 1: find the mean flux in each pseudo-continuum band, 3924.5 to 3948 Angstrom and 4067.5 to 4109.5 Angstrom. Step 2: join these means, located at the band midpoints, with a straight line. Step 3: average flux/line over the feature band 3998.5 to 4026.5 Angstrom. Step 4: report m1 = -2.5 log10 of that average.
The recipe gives -0.11 mag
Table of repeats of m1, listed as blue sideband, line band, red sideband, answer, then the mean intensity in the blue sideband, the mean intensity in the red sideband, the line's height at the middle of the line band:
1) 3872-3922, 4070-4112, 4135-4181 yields 0.04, 12.7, 13.5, 13.3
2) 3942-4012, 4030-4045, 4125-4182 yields -0.10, 12.6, 13.5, 12.9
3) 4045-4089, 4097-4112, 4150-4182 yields 0.04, 13.2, 13.6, 13.3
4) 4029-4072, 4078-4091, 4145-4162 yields 0.04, 13.6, 13.2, 13.5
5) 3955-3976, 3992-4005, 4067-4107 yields -0.19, 10.8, 12.9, 11.4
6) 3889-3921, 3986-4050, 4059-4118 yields -0.08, 13.1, 12.9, 13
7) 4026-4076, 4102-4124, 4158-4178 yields 0.08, 13.6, 13.9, 13.7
